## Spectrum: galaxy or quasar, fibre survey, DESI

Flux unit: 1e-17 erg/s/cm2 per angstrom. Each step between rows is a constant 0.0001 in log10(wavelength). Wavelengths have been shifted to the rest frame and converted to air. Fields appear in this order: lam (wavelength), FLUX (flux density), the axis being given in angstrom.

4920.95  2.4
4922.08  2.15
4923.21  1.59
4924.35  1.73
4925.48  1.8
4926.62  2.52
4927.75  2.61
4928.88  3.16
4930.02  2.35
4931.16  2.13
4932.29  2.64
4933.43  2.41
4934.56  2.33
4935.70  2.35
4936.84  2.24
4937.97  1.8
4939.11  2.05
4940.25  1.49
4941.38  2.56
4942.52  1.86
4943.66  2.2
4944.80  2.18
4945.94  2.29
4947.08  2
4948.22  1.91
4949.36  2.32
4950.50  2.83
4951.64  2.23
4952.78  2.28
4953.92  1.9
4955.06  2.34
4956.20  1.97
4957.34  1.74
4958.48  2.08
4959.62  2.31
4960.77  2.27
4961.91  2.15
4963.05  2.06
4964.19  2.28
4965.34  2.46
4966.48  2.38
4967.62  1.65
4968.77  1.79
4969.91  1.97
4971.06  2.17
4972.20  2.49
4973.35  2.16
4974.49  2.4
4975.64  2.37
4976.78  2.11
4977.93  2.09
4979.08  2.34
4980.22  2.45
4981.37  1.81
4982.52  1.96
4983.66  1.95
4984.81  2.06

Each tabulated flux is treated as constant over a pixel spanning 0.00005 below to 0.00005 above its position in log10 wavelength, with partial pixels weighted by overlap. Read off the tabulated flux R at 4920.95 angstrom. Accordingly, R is 2.4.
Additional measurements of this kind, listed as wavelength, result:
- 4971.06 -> 2.17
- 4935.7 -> 2.35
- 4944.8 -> 2.18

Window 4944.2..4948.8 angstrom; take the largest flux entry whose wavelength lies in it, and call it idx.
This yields 2.29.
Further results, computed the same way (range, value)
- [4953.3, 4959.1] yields 2.34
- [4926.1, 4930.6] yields 3.16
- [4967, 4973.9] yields 2.49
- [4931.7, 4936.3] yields 2.64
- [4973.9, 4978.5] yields 2.4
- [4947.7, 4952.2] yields 2.83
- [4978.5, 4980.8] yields 2.45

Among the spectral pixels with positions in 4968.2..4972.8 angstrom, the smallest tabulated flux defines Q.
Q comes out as 1.79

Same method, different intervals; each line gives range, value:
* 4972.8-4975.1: 2.16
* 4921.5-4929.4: 1.59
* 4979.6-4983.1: 1.81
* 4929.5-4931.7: 2.13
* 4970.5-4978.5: 2.09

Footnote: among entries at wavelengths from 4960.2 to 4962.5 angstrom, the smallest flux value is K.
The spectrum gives 2.15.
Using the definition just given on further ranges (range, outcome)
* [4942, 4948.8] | 1.86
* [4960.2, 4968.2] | 1.65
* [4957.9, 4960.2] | 2.08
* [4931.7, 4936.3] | 2.33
